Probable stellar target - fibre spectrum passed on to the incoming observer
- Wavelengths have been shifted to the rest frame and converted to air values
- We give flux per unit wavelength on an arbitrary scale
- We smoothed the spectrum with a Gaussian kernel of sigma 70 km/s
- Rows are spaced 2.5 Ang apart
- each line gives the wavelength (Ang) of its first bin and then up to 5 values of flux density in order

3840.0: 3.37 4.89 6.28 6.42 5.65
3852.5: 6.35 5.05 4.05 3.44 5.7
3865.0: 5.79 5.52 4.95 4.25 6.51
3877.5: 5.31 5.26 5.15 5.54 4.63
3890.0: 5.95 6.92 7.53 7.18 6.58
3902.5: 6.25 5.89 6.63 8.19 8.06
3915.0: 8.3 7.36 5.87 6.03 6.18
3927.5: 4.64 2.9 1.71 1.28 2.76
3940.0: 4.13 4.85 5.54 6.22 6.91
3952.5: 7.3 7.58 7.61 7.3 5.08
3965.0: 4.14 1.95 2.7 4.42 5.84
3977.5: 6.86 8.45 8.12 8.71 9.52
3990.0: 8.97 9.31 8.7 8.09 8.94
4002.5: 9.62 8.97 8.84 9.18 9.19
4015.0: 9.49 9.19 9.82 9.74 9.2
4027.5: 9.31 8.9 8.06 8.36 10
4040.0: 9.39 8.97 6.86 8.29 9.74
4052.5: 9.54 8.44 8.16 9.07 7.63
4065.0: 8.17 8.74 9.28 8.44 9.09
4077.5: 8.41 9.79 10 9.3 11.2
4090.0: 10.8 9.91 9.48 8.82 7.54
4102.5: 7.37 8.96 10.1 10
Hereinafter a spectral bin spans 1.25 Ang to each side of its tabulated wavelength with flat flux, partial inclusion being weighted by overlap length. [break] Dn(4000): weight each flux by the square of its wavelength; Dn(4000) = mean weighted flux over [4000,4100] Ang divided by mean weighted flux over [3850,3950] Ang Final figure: 1.78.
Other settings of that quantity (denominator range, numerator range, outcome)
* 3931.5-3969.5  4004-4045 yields 1.91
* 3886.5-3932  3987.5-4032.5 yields 1.52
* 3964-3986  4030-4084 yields 1.61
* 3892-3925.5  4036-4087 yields 1.38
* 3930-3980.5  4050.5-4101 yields 1.92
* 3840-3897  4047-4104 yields 1.83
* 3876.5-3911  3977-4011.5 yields 1.49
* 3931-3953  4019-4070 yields 2.10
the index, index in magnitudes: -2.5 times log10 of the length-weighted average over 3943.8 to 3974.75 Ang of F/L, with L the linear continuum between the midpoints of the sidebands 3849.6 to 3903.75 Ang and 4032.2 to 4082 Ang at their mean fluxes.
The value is 0.251 mag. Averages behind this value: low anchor 5.62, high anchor 8.75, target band 5.57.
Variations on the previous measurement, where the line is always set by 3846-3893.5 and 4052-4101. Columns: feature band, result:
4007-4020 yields -0.16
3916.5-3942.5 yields 0.44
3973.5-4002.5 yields -0.11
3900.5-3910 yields -0.09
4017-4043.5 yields -0.11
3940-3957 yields 0.09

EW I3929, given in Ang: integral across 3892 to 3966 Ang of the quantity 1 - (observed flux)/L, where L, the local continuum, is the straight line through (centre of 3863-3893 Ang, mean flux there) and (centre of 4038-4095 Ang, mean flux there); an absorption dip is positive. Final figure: 5.5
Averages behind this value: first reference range 5.45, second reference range 9.08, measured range 5.89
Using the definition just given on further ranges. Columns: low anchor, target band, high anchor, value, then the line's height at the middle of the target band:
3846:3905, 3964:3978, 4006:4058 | 6.4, 7.7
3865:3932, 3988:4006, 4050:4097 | -2.7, 7.8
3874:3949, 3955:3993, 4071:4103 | 2.2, 6.94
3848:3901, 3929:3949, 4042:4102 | 8.9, 6.69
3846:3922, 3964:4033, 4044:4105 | -1.8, 7.76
